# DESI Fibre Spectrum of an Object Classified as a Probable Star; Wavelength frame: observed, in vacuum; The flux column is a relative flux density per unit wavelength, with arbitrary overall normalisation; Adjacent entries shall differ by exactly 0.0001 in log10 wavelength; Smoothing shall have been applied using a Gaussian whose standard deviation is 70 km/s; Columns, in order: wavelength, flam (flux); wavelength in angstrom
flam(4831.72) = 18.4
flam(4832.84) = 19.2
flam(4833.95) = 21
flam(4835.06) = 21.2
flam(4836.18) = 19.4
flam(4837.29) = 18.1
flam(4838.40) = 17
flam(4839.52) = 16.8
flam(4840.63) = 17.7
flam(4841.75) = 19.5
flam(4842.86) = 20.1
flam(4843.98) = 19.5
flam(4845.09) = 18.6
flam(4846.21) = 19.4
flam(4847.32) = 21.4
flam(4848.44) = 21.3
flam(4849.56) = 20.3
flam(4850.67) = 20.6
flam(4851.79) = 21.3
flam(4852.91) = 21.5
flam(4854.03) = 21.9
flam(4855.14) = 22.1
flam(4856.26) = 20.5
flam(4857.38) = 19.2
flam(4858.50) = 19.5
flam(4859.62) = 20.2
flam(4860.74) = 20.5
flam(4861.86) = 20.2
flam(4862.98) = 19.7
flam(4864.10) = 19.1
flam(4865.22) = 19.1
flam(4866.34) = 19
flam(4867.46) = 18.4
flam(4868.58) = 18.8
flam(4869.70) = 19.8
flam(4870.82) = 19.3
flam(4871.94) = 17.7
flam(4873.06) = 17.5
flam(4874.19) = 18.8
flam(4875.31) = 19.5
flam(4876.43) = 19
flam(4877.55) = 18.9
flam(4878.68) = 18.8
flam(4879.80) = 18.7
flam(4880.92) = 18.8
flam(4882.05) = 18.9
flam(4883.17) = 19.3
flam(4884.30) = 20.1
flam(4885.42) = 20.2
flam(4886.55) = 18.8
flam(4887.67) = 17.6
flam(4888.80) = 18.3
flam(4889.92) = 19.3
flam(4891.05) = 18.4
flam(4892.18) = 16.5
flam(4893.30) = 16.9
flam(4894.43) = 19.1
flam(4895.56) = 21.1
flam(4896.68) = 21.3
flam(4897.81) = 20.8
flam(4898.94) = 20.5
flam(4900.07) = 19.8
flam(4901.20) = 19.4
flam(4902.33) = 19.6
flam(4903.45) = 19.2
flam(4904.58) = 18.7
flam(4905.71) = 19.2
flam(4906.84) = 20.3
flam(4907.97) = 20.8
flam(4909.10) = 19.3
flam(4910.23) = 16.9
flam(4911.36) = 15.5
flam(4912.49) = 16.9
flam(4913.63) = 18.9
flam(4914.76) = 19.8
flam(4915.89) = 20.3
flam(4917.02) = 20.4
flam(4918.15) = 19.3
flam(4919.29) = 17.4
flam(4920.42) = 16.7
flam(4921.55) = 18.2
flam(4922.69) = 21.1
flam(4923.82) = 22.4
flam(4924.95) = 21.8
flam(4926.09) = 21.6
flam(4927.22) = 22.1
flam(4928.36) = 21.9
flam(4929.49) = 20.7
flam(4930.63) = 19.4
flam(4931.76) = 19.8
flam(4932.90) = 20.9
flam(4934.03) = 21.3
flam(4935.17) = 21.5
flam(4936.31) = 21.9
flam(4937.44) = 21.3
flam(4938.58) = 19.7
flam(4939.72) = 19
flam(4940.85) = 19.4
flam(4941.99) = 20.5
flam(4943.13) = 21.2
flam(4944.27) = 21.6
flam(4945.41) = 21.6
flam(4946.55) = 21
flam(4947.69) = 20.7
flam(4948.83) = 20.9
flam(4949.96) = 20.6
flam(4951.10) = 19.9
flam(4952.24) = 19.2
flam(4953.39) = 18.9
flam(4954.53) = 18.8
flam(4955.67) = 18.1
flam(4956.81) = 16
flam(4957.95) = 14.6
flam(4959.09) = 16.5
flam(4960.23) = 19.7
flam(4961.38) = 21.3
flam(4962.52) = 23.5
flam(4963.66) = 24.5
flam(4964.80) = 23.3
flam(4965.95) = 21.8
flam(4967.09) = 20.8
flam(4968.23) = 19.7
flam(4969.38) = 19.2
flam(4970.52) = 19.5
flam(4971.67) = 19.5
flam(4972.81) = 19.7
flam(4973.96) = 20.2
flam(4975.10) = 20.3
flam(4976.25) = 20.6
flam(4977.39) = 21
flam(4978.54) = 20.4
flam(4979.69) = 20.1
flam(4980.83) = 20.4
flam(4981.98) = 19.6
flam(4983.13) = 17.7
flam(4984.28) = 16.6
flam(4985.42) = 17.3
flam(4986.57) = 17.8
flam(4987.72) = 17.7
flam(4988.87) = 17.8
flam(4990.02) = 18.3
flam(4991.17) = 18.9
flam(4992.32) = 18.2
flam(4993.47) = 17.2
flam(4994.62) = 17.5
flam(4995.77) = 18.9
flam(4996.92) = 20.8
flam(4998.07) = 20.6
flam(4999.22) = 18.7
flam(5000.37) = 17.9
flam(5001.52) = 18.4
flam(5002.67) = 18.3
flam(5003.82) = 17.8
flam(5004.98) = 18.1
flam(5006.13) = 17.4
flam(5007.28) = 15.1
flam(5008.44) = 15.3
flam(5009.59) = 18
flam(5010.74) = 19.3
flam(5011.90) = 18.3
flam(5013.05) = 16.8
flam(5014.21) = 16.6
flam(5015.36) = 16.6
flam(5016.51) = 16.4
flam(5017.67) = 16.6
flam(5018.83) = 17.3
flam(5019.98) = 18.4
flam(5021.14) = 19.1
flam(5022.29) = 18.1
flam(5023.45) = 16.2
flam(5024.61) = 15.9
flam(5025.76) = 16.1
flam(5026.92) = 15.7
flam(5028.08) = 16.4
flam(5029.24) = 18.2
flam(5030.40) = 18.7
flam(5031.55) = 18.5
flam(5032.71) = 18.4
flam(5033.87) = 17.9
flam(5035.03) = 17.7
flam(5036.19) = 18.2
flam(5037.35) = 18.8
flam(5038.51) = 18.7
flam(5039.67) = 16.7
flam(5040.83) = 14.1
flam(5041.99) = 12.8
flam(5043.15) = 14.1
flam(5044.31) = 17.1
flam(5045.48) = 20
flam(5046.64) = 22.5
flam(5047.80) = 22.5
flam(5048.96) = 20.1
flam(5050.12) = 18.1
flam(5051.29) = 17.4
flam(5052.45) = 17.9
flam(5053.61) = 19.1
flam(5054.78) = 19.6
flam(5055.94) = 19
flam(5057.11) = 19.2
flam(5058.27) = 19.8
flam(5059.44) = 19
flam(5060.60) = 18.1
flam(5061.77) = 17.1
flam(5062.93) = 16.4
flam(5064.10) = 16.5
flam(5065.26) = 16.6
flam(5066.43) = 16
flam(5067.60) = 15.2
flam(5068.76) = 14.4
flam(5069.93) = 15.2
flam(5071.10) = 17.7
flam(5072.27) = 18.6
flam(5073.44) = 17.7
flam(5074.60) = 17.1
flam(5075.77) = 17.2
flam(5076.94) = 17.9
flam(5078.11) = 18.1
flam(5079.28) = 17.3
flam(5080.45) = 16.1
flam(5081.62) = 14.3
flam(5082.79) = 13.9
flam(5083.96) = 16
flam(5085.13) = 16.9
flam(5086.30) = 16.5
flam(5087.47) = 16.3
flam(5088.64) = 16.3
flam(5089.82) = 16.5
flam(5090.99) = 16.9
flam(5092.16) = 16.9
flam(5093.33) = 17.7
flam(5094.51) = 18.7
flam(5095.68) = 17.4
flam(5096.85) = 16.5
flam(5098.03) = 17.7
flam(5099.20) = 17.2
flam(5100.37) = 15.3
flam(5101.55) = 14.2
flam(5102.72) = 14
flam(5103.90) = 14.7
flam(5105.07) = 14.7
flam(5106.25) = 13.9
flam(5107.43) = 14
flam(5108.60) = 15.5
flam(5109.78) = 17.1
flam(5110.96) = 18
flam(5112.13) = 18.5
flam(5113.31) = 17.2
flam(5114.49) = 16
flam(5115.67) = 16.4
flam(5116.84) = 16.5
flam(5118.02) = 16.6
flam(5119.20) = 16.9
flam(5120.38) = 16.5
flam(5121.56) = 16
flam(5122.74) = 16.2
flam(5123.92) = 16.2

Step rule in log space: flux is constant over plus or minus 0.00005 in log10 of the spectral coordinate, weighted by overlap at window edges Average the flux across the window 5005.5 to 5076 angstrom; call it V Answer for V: 17.5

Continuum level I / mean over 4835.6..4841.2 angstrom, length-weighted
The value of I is 17.8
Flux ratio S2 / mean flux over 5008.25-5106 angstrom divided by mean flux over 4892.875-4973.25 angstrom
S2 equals 0.9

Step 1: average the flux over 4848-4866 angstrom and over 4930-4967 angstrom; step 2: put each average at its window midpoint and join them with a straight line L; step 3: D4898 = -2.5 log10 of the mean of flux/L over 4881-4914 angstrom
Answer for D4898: 0.07 mag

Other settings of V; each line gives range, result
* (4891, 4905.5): 19.4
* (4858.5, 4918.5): 19.1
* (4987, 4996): 18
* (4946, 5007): 19.3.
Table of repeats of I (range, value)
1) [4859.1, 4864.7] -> 19.9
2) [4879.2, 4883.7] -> 18.9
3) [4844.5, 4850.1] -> 20.2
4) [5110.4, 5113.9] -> 17.9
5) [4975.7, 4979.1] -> 20.7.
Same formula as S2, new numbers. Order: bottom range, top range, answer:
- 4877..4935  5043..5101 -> 0.89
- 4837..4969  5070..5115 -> 0.84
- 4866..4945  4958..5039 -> 0.95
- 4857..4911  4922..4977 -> 1.06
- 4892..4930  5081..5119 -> 0.83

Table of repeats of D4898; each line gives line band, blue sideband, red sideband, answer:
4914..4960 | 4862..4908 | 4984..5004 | -0.068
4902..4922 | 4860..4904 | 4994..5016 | 0.006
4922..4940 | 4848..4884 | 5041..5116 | -0.121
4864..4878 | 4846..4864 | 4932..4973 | 0.093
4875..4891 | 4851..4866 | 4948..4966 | 0.068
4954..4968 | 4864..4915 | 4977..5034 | -0.091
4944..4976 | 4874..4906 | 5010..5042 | -0.104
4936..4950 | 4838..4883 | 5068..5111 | -0.133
